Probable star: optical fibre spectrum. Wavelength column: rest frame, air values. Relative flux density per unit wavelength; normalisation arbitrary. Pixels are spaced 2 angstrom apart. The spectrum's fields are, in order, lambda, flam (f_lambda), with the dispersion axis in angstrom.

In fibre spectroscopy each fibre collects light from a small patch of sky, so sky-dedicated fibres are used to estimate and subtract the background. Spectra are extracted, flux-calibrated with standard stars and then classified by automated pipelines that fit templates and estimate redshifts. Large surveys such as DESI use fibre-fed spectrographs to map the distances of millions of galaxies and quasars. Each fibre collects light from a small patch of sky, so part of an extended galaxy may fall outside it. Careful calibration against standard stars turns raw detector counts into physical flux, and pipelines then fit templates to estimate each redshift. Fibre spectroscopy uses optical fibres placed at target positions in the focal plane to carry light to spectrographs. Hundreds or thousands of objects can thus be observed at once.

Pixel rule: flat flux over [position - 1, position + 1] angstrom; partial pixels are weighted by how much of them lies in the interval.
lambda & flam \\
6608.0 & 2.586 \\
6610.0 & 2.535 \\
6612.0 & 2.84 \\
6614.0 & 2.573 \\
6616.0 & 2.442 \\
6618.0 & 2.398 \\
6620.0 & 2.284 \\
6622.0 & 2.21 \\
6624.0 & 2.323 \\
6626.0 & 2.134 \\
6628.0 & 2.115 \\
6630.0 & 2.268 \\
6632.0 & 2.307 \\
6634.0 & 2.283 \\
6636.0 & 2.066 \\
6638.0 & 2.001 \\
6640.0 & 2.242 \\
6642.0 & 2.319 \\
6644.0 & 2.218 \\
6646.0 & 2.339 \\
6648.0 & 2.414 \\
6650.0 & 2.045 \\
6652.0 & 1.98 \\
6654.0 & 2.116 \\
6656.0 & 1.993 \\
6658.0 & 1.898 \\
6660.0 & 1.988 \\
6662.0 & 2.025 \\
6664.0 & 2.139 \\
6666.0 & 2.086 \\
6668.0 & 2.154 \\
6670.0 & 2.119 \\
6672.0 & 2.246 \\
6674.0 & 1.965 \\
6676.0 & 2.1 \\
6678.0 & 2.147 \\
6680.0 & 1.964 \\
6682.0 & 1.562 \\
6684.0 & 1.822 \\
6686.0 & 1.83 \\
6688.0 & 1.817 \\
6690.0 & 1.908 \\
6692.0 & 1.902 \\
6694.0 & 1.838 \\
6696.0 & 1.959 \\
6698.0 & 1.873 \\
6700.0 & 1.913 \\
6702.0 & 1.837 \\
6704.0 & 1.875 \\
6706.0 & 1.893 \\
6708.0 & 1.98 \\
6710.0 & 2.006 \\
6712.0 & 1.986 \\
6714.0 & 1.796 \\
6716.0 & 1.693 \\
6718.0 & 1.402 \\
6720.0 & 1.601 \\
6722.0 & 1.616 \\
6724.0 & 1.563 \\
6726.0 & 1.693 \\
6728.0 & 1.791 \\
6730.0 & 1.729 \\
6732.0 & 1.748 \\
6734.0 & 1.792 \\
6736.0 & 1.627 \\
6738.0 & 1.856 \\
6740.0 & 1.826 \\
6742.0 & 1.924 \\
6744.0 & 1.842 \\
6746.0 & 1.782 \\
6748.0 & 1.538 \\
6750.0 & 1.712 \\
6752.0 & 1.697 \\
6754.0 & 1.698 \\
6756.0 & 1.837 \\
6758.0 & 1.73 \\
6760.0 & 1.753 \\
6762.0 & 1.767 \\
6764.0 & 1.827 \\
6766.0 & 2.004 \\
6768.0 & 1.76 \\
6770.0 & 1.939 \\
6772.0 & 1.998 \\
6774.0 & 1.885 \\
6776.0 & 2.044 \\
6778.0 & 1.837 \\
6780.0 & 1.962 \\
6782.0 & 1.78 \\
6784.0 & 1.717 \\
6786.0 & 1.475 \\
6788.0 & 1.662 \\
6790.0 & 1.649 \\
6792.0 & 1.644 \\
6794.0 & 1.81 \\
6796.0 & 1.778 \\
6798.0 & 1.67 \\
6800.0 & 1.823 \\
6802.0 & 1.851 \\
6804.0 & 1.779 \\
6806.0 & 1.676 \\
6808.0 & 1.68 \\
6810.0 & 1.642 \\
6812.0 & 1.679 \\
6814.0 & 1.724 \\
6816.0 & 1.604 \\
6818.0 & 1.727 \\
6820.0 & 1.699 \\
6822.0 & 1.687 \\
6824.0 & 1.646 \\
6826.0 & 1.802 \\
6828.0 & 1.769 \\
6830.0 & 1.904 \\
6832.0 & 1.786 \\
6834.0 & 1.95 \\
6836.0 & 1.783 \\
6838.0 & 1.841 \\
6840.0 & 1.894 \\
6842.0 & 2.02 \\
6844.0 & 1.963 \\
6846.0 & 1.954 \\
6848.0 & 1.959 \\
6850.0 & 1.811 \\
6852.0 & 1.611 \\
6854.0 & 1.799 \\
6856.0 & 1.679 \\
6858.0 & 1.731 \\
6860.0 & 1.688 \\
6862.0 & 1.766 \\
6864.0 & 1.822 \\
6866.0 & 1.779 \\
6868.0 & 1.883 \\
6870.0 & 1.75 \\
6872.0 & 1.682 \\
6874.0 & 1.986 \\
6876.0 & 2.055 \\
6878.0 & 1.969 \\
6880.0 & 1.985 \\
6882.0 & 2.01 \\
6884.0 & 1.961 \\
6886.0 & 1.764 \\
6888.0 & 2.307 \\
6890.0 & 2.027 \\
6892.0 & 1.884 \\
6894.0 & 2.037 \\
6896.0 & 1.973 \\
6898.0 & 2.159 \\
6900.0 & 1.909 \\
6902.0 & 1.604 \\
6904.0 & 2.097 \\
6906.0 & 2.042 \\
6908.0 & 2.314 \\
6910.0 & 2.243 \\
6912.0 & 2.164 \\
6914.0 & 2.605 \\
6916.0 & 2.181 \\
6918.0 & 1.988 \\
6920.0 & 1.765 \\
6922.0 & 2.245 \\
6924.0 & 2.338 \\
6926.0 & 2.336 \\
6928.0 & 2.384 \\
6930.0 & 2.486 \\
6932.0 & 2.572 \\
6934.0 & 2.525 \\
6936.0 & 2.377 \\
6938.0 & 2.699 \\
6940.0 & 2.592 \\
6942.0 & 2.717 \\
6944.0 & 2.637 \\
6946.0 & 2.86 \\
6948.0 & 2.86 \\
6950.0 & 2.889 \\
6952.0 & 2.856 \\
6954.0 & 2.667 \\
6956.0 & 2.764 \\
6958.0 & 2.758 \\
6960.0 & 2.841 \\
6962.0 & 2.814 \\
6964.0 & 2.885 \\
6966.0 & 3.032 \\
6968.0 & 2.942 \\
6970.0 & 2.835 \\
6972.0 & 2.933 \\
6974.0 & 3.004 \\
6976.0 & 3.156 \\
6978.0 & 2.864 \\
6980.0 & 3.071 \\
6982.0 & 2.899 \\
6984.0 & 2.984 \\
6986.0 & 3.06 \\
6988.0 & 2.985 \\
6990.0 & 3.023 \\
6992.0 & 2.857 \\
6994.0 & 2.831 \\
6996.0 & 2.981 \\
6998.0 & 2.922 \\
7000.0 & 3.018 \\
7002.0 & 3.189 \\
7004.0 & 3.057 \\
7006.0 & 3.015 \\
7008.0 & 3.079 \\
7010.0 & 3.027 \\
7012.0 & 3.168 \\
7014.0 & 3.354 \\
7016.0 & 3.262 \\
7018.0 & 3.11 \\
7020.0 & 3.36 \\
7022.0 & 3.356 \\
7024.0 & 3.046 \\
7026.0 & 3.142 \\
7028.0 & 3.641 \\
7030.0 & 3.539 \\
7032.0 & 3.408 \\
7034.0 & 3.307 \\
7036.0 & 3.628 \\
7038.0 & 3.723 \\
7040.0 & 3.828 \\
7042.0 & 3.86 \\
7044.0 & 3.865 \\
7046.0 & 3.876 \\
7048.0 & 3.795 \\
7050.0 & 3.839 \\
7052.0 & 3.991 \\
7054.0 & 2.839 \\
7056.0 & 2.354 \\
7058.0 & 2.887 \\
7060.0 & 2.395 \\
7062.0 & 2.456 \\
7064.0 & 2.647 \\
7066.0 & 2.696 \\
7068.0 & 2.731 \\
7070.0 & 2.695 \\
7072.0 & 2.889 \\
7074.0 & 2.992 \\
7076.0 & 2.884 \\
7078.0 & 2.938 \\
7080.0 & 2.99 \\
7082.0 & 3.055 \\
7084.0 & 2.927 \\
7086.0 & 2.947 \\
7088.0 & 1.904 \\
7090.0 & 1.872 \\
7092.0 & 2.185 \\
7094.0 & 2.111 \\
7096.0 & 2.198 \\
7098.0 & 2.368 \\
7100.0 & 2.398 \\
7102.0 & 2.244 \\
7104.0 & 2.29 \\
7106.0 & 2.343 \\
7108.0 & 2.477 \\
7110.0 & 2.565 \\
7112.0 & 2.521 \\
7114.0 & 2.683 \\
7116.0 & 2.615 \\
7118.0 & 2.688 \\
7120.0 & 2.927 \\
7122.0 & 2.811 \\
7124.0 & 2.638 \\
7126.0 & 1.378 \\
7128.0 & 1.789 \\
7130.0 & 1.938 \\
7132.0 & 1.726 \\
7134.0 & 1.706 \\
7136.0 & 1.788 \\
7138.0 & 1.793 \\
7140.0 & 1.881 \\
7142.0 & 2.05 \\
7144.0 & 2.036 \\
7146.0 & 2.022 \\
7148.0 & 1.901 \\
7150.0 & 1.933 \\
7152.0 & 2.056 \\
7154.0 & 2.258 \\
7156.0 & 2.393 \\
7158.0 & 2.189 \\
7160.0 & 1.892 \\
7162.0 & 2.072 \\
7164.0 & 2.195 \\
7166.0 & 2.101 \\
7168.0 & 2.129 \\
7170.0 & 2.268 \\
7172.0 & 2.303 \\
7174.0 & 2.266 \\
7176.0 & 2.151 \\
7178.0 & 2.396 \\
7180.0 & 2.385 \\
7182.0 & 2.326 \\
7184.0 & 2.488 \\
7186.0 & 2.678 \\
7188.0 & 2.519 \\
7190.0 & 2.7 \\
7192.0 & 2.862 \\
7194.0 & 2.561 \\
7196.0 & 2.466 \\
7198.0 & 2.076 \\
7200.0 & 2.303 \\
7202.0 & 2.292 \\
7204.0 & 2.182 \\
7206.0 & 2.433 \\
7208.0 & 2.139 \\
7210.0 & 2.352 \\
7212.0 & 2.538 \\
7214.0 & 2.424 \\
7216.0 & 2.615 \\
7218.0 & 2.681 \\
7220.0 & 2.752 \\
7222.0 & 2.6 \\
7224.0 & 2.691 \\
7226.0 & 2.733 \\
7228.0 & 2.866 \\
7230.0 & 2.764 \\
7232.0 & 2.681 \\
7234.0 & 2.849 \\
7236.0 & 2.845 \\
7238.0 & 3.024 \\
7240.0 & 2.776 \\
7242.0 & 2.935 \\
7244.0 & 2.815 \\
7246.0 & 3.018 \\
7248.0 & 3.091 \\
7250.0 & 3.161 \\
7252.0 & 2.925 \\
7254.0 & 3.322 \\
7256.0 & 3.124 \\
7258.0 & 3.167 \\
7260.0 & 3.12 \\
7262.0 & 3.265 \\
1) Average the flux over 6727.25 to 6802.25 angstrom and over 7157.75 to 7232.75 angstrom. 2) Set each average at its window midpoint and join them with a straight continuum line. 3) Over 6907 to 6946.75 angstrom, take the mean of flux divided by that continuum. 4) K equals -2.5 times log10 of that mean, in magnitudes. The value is -0.18 mag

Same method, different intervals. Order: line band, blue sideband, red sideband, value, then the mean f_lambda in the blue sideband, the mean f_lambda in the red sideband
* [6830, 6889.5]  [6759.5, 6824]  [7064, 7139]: 0.02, 1.76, 2.43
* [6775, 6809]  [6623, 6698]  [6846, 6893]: 0.11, 2.07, 1.87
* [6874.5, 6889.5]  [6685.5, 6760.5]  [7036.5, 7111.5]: 0.13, 1.79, 2.84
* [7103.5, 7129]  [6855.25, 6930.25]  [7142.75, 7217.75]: -0.10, 2.01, 2.3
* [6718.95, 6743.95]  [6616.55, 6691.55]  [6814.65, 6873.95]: 0.14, 2.1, 1.8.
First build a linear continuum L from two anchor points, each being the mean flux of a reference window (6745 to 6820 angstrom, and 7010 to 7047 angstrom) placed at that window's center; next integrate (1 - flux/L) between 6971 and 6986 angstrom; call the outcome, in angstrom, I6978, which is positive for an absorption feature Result 0.6 angstrom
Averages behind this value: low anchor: 1.76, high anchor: 3.46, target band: 2.99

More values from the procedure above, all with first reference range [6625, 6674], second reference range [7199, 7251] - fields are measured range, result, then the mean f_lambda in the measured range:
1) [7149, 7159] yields 1.70 angstrom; 2.17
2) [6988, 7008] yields -4.28 angstrom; 2.99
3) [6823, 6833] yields 2.28 angstrom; 1.78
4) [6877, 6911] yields 5.05 angstrom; 2.02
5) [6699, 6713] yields 1.71 angstrom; 1.93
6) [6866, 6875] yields 2.02 angstrom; 1.82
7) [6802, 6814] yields 3.05 angstrom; 1.71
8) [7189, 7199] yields 0.43 angstrom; 2.53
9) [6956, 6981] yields -4.96 angstrom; 2.92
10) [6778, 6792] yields 3.43 angstrom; 1.71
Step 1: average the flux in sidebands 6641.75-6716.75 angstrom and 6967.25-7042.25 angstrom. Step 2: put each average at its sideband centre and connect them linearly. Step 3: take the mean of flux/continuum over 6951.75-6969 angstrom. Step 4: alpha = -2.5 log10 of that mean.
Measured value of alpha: 0.06 mag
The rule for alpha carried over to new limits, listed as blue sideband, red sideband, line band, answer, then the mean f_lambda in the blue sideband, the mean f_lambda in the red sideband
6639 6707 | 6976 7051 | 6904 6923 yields 0.32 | 2.02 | 3.27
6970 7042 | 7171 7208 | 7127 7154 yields 0.34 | 3.17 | 2.4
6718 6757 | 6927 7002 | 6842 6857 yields 0.23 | 1.72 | 2.83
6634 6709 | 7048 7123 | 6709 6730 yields 0.22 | 2.02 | 2.67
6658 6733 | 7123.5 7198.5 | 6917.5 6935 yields -0.14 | 1.88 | 2.16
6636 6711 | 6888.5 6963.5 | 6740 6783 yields 0.18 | 2.01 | 2.39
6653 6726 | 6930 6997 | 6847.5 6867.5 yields 0.37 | 1.9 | 2.84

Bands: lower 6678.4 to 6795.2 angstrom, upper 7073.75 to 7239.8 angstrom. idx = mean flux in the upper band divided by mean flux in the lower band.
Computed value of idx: 1.33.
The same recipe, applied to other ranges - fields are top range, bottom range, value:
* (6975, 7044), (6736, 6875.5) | 1.80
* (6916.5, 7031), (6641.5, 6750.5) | 1.51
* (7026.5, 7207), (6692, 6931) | 1.38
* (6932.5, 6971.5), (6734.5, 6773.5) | 1.54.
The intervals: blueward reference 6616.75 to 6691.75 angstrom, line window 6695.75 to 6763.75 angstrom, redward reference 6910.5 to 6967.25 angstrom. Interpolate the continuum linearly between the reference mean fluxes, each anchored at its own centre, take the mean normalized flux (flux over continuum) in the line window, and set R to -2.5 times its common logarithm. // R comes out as 0.25 mag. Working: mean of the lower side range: 2.1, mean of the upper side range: 2.56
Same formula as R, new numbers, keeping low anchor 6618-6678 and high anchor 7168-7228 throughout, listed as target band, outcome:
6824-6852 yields 0.21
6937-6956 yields -0.19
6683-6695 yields 0.18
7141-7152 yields 0.21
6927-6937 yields -0.07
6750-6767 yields 0.23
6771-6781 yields 0.15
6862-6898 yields 0.18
